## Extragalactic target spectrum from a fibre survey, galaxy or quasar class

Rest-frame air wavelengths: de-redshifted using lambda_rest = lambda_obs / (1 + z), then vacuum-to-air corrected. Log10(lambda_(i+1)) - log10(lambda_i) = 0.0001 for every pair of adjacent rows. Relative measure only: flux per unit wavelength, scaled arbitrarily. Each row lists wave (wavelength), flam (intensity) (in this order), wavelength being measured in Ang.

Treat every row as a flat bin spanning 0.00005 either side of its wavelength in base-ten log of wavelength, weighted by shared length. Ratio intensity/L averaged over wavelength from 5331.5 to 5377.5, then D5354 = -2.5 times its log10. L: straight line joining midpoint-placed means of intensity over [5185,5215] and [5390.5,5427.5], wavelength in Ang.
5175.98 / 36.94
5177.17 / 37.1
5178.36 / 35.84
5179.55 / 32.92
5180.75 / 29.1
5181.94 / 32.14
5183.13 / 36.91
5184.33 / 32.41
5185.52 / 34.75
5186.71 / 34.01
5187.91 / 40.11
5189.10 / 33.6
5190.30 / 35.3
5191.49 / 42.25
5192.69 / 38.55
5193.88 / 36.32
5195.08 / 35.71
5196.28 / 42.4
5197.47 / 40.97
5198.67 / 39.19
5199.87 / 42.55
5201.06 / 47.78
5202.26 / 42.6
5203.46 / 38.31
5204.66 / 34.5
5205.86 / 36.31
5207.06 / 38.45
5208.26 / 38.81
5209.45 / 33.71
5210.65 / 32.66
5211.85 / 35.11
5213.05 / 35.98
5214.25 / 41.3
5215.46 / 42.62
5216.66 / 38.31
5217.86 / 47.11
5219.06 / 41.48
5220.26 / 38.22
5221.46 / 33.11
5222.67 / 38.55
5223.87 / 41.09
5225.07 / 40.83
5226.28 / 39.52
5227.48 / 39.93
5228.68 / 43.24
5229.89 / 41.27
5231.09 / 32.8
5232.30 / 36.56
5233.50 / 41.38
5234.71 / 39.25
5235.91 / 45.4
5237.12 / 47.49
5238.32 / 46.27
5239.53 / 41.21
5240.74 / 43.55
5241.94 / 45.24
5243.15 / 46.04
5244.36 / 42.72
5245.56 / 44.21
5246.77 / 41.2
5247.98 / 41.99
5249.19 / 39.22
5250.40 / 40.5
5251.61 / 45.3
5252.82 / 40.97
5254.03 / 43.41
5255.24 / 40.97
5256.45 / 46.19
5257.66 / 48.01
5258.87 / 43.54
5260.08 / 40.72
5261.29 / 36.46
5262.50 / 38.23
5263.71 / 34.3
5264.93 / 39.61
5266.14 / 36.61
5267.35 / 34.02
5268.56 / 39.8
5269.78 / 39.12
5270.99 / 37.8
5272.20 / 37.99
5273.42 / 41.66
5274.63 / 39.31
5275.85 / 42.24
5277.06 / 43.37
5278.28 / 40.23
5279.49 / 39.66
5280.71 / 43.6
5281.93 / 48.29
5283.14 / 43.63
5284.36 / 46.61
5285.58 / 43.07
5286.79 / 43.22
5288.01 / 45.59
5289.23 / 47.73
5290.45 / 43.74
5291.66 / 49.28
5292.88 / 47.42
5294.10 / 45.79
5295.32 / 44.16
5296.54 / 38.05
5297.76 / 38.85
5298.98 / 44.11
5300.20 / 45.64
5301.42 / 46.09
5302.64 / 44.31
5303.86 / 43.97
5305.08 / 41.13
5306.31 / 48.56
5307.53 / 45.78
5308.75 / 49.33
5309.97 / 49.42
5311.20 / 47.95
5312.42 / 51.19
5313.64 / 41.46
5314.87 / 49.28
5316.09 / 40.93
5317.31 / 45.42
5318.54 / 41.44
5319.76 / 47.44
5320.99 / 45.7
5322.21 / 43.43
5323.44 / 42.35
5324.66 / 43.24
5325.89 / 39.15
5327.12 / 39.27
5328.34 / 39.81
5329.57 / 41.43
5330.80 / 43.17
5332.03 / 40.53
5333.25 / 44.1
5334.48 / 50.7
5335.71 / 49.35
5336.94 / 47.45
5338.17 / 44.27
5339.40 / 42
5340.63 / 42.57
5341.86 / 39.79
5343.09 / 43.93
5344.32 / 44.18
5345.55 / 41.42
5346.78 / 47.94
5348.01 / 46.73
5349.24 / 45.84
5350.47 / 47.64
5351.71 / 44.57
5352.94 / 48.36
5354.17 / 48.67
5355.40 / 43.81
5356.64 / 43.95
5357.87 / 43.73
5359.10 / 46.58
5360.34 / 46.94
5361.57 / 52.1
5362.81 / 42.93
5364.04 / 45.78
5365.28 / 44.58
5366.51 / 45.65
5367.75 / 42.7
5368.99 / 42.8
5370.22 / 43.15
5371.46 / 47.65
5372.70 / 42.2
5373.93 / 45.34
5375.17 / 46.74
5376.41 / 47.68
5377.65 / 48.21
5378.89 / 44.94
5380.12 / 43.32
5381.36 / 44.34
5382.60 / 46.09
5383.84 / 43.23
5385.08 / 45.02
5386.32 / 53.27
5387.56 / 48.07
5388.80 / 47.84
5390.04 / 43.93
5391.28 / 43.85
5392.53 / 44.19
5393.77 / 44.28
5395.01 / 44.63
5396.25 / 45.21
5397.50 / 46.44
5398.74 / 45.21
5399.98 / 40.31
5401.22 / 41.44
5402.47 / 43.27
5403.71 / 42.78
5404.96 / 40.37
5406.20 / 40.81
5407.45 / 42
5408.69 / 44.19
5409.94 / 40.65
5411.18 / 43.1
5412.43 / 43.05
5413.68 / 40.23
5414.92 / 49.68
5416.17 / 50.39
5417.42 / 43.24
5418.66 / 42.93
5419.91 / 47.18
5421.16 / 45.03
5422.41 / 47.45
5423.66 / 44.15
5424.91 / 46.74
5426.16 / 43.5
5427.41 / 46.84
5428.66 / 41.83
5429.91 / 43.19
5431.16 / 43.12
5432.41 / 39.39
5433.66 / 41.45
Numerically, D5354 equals -0.07 mag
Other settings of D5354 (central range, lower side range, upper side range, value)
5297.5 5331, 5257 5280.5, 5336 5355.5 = -0.038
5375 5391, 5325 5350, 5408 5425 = -0.047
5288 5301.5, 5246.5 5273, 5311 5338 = -0.055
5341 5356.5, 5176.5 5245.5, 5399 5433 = -0.076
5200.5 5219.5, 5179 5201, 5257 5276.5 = -0.041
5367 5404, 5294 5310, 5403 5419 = -0.033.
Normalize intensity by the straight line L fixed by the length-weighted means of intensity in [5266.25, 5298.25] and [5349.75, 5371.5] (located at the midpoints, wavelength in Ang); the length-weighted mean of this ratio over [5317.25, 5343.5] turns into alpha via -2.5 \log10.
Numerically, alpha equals 0.02 mag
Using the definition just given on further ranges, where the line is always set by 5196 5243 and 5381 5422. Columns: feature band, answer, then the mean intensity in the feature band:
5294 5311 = -0.06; 44.7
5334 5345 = -0.05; 44.8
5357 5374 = -0.04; 45.1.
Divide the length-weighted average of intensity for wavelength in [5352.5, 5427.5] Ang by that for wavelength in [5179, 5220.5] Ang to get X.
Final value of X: 1.2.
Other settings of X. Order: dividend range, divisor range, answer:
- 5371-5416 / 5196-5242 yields 1.11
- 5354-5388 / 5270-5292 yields 1.06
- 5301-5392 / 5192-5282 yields 1.12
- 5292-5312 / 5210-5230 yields 1.15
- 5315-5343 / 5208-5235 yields 1.12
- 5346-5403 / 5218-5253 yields 1.10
